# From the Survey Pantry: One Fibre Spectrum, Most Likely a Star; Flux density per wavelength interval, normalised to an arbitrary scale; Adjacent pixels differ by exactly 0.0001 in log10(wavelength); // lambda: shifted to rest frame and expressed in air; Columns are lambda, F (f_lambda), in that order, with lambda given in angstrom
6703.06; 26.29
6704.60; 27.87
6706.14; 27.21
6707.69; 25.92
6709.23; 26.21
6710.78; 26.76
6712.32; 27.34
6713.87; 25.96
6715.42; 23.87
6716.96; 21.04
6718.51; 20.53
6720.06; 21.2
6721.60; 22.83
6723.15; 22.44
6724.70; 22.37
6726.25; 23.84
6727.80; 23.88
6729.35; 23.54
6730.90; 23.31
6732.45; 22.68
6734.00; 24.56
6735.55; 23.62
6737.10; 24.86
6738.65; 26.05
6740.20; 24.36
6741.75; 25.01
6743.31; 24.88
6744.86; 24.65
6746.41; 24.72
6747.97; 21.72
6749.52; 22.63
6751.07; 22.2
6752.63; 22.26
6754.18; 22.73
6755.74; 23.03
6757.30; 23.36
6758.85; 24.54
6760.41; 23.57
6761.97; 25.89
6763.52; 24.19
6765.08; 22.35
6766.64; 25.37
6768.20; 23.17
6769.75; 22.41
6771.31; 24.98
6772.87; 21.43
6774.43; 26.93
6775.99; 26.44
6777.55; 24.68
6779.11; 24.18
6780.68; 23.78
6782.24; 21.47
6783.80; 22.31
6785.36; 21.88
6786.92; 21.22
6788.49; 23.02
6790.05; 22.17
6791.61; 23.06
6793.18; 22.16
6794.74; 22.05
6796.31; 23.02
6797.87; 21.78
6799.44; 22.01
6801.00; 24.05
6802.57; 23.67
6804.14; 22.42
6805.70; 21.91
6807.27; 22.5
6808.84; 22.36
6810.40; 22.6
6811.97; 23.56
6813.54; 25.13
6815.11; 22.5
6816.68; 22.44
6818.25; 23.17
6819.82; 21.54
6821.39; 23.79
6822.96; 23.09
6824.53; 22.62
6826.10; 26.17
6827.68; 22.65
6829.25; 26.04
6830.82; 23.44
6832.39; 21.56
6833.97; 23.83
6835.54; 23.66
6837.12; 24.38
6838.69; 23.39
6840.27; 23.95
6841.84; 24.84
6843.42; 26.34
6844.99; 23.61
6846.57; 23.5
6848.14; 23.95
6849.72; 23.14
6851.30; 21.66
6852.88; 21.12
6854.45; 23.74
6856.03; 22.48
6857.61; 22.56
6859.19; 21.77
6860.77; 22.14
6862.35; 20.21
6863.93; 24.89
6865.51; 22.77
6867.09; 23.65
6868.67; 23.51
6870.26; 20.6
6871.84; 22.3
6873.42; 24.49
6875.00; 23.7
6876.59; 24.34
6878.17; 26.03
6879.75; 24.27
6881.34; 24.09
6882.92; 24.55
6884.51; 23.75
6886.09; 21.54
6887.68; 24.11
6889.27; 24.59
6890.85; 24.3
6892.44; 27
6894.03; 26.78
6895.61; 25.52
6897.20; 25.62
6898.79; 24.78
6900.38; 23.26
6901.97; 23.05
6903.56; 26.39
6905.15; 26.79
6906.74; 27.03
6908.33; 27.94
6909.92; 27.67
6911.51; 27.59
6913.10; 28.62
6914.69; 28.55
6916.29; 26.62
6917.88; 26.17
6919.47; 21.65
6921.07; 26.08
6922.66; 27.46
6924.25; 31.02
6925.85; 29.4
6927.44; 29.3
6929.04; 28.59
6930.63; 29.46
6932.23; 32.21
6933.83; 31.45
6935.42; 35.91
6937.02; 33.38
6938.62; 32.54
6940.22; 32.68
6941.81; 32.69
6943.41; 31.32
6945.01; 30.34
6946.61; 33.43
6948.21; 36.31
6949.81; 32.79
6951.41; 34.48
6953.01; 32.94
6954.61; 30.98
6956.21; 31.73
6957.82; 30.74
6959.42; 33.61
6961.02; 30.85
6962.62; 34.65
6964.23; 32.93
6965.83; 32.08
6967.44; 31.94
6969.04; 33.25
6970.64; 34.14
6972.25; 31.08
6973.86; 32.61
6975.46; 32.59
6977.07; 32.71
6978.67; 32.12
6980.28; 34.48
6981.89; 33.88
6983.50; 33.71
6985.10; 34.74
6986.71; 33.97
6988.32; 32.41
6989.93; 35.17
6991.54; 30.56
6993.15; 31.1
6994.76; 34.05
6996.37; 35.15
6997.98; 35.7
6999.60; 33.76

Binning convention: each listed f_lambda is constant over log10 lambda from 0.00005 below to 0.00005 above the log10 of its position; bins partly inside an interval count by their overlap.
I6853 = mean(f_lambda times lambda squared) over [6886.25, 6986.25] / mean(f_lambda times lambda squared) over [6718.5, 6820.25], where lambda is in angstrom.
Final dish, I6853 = 1.35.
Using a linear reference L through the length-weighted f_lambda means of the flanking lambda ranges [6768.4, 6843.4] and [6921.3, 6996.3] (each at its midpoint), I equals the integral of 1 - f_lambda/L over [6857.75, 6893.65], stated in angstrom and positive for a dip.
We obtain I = 5.0 angstrom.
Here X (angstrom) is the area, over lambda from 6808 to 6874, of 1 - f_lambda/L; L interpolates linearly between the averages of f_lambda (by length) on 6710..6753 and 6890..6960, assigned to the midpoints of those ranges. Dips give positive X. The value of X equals 8.8 angstrom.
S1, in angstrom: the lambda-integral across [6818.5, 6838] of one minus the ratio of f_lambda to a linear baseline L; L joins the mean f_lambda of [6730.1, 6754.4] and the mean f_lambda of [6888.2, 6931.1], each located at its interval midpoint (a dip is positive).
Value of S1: 1.3 angstrom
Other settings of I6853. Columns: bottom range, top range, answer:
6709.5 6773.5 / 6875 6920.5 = 1.12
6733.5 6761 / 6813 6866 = 1.00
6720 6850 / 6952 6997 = 1.48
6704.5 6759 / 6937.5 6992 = 1.47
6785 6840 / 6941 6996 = 1.49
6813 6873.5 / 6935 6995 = 1.47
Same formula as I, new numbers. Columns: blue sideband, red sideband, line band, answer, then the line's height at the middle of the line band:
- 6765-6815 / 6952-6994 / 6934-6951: -1.1 angstrom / 31.1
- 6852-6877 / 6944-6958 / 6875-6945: 1.6 angstrom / 28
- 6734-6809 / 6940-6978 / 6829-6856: 3.3 angstrom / 26.9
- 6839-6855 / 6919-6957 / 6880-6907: 2.6 angstrom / 27.5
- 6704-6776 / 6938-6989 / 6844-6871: 5.6 angstrom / 28.7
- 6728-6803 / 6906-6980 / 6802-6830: 2.6 angstrom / 25.6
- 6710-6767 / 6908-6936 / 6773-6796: 1.6 angstrom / 24.9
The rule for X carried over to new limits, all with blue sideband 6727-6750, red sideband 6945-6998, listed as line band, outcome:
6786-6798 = 1.74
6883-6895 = 2.12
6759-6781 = 0.88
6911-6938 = 1.88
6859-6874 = 3.28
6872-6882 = 1.71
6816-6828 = 1.79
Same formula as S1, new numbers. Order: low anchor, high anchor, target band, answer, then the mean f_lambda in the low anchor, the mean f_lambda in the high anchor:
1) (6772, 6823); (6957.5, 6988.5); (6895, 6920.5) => 2.8 angstrom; 23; 33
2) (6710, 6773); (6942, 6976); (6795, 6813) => 2.4 angstrom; 23.7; 32.6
